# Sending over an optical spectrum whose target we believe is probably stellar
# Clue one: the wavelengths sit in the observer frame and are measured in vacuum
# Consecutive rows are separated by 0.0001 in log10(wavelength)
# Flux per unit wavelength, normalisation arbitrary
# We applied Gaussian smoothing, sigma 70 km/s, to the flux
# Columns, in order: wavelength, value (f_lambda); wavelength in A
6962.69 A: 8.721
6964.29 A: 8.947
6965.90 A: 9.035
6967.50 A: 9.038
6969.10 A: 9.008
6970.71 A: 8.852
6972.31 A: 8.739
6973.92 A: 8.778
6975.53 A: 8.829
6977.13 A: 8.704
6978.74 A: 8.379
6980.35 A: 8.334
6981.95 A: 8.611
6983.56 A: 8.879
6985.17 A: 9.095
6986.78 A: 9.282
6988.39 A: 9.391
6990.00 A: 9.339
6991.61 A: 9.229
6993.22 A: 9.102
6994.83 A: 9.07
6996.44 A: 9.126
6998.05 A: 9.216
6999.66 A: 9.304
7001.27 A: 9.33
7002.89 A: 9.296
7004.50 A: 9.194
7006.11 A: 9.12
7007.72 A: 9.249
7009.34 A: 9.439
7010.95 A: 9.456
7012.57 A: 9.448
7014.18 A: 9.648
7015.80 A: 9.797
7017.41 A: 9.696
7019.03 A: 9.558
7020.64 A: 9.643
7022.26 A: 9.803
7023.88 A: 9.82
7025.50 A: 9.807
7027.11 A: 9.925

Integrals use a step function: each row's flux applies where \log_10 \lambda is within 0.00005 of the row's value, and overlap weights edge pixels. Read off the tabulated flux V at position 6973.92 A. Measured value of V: 8.778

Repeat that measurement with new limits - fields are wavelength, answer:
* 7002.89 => 9.296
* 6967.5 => 9.038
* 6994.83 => 9.07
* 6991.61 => 9.229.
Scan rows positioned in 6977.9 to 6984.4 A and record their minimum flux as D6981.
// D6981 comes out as 8.334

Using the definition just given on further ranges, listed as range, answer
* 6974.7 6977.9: 8.704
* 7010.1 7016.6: 9.448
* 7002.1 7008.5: 9.12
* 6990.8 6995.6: 9.07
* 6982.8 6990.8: 8.879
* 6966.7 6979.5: 8.379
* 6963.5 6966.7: 8.947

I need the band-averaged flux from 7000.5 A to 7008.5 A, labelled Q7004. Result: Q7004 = 9.24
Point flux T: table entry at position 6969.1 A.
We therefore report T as 9.008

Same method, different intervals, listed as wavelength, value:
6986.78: 9.282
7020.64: 9.643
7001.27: 9.33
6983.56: 8.879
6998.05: 9.216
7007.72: 9.249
